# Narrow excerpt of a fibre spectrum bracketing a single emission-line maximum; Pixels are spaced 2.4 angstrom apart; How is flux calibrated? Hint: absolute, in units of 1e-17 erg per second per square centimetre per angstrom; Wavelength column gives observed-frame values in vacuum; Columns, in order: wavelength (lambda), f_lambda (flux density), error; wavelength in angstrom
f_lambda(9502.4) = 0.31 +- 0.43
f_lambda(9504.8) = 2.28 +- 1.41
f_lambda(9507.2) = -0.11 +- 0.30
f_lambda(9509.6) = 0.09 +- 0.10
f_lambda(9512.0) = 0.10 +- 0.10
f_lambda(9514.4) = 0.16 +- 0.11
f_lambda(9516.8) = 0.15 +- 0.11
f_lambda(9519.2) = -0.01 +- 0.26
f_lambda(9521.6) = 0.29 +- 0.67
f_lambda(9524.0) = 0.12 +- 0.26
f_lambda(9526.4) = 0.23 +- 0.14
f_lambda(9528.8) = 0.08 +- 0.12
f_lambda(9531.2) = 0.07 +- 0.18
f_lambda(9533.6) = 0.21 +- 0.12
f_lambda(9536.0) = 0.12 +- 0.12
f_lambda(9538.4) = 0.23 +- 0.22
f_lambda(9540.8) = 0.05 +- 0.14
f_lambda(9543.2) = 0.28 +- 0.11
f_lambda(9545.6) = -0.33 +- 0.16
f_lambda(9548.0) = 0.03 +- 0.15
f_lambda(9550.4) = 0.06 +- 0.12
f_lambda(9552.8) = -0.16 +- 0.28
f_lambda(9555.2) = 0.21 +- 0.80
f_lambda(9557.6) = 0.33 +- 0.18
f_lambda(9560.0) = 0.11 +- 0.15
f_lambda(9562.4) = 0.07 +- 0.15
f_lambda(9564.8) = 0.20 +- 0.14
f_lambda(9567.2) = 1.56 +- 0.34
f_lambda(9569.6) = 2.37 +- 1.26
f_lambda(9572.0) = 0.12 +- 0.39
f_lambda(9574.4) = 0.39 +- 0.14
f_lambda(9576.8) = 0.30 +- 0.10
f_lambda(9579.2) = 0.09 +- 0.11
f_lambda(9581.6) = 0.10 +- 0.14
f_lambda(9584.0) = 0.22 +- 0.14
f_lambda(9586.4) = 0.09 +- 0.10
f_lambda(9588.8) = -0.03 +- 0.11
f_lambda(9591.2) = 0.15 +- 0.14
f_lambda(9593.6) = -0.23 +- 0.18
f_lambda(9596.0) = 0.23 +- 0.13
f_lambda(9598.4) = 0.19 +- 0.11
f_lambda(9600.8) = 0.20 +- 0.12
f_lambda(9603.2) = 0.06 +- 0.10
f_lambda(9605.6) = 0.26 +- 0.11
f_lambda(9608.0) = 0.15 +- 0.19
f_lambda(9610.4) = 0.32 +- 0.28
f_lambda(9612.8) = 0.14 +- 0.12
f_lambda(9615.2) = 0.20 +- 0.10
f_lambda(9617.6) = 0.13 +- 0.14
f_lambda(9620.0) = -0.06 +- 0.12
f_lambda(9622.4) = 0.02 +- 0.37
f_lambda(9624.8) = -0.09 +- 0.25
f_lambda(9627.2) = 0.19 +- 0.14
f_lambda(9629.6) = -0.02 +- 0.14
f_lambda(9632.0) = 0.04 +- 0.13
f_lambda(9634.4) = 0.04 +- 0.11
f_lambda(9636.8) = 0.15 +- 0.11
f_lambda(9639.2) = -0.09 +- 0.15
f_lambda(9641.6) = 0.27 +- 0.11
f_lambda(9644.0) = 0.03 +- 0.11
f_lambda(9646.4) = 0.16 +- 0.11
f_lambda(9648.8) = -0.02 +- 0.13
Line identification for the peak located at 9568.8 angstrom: [O III] 5007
